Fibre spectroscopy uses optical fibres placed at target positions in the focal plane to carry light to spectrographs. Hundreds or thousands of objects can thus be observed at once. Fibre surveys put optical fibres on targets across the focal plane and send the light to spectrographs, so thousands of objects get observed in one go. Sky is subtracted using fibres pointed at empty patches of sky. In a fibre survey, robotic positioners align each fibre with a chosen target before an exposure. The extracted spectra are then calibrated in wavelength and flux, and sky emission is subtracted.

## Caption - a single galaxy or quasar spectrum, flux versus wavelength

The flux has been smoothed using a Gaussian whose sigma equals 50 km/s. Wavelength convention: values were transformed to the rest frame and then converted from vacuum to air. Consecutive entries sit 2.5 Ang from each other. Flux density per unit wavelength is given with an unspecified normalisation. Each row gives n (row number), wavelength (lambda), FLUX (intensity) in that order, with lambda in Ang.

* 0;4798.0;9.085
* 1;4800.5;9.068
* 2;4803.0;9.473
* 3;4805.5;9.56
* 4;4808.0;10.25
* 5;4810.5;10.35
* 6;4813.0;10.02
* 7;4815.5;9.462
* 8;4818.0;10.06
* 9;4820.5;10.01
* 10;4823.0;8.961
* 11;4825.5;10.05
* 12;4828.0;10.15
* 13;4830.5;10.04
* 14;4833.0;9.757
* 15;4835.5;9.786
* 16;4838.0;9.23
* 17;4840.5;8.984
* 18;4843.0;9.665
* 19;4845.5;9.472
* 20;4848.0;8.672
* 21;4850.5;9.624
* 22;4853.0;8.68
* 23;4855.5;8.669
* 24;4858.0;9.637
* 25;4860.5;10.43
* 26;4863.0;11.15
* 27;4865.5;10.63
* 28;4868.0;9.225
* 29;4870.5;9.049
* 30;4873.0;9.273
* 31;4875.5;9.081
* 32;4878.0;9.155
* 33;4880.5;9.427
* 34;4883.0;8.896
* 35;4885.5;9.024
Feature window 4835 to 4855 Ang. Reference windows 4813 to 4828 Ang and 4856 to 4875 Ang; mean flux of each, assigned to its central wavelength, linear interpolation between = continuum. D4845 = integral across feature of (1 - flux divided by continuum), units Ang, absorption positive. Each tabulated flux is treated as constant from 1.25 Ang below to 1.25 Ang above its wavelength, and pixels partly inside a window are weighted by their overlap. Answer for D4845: 1.2 Ang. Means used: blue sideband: 9.77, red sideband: 9.83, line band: 9.22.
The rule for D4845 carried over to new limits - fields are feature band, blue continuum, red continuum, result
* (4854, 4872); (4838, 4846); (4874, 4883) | -1.1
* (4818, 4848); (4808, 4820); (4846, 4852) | -0.2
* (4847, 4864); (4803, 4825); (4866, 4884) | -0.2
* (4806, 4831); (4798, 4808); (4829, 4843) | -1.1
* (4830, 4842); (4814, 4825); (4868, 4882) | 0.0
